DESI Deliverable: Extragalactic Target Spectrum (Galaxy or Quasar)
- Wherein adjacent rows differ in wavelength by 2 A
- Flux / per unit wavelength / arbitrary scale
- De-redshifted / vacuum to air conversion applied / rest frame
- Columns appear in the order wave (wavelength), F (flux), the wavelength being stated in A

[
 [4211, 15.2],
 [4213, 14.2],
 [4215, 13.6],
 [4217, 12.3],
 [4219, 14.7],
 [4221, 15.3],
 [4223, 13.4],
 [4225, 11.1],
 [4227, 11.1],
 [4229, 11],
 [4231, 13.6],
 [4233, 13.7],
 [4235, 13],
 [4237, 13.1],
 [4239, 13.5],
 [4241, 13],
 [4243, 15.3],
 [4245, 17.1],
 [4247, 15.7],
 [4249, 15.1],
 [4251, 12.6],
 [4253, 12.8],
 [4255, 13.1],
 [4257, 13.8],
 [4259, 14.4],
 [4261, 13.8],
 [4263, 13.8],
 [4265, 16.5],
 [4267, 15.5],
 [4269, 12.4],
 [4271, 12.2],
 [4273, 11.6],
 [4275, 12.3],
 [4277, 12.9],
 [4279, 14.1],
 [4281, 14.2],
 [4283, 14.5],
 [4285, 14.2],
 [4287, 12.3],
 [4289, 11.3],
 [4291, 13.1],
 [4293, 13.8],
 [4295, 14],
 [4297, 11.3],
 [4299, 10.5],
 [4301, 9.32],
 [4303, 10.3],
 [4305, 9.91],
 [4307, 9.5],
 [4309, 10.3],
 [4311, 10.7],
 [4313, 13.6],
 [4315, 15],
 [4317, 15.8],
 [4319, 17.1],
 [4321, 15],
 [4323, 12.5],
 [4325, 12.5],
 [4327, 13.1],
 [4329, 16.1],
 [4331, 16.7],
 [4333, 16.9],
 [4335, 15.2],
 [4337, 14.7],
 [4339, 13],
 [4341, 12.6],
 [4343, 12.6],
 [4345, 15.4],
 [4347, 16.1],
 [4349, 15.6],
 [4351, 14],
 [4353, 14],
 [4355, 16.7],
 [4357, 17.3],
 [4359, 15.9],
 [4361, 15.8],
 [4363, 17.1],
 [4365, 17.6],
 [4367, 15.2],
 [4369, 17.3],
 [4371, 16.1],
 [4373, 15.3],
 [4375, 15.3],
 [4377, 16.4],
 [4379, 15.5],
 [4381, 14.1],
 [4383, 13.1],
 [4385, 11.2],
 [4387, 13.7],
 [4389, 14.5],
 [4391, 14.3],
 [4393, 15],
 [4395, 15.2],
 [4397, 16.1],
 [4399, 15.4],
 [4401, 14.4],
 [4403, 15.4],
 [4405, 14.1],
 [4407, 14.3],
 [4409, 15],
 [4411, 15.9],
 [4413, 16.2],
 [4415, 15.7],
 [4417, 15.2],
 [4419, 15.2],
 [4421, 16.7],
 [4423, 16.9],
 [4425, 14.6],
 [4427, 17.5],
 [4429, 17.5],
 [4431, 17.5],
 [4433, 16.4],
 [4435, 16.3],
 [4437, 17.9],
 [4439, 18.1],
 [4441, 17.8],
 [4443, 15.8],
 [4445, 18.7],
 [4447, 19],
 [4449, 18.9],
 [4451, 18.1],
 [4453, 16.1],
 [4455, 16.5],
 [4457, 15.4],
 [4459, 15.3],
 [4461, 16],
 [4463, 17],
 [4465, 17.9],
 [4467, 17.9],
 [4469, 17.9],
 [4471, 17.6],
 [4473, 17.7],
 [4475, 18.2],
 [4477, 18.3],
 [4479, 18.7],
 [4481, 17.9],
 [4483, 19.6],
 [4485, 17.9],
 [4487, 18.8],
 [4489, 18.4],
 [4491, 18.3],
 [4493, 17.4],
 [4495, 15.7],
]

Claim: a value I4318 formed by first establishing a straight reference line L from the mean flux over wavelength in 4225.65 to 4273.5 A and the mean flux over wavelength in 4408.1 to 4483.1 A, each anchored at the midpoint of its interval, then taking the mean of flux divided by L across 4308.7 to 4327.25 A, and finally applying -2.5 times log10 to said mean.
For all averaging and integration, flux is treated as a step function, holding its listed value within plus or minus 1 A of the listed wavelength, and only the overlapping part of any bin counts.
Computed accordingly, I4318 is 0.087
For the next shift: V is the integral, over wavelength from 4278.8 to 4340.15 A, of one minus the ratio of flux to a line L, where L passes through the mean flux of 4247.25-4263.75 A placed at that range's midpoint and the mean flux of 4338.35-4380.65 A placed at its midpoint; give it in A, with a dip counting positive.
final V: 6.0 A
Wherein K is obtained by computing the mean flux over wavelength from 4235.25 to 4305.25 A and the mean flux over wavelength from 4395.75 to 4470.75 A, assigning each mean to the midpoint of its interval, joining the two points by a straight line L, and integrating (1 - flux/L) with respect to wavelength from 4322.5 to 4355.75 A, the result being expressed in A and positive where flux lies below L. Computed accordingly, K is 0.1 A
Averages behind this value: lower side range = 13.3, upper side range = 16.5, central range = 14.6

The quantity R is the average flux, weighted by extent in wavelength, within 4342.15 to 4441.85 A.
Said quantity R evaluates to 15.6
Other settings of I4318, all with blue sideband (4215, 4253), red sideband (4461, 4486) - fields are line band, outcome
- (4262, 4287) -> 0.053 mag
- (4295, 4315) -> 0.328 mag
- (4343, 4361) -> 0.019 mag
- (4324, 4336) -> 0.018 mag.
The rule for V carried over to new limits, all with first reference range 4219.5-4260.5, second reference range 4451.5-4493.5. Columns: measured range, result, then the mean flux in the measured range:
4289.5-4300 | 1.48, 12.5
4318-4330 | 0.52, 14.4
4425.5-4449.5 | -0.78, 17.5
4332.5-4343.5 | 0.83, 14.1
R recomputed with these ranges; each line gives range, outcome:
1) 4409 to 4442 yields 16.5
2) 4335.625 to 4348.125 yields 14.1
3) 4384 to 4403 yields 14.5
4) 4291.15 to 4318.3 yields 11.9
